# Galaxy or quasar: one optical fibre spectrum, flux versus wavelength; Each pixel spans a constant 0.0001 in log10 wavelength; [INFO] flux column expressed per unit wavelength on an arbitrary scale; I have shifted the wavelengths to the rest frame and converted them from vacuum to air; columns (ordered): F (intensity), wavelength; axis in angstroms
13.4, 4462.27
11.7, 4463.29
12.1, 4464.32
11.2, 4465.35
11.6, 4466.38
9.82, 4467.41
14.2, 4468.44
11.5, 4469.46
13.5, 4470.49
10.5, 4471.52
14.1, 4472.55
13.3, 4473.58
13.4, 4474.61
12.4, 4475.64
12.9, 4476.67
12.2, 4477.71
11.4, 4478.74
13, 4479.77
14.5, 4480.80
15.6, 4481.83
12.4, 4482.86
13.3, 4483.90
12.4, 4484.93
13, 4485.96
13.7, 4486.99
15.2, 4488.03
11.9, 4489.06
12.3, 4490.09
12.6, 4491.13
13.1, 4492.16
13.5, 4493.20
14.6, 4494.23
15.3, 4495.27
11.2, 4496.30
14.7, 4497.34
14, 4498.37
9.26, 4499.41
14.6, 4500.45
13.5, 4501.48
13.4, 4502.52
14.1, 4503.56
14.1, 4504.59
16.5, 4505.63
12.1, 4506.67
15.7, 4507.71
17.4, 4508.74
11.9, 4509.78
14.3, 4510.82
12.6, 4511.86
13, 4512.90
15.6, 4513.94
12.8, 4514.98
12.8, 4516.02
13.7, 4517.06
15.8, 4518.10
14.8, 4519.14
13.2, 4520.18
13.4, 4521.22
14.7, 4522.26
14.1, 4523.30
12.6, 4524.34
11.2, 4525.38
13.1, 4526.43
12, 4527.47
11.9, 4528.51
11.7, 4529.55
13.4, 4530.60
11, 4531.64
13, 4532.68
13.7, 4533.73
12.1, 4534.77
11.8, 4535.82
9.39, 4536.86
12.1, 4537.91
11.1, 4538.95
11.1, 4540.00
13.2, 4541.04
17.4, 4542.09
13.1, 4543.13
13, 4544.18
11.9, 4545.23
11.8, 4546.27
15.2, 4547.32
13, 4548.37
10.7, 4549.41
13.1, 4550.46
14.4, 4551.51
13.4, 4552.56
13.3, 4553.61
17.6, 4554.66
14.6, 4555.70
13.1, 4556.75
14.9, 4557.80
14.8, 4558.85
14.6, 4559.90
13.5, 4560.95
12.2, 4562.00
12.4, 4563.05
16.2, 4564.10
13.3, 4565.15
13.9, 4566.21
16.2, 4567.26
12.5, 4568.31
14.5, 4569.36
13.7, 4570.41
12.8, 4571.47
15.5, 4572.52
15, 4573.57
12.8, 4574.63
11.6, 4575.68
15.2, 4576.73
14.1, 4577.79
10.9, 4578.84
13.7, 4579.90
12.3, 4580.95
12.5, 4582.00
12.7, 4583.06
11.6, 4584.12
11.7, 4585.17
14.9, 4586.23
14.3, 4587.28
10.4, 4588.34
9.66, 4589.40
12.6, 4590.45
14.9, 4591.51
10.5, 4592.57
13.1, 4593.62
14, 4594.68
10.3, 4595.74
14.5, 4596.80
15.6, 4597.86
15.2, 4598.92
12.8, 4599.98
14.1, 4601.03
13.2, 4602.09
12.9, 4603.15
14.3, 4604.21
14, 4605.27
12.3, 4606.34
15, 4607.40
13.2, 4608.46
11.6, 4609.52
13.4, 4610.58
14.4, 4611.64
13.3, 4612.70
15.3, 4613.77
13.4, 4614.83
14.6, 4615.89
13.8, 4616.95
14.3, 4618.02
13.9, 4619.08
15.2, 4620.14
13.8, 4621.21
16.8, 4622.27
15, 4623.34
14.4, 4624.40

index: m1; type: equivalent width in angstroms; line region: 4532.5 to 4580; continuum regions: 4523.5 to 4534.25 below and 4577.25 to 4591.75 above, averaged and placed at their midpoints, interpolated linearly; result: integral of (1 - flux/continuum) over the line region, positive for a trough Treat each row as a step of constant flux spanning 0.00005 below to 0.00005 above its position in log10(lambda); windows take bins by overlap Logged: -3.6 angstroms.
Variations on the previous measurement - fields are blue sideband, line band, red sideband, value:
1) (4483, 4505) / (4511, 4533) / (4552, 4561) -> 1.0 angstroms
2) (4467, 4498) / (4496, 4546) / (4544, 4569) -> 0.9 angstroms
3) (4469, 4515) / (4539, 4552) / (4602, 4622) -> 0.5 angstroms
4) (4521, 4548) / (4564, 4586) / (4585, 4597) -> -1.5 angstroms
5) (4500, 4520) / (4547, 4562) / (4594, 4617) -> 0.0 angstroms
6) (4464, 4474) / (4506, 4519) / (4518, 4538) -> -1.5 angstroms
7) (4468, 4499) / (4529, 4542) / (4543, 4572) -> 1.3 angstroms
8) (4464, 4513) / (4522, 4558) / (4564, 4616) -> 1.0 angstroms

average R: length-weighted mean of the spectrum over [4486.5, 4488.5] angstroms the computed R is 14.4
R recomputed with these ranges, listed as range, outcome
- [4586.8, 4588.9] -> 12.2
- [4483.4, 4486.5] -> 12.9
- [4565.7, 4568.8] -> 14.2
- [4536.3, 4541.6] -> 11.4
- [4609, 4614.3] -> 13.6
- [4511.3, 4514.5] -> 13.7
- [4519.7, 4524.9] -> 13.6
